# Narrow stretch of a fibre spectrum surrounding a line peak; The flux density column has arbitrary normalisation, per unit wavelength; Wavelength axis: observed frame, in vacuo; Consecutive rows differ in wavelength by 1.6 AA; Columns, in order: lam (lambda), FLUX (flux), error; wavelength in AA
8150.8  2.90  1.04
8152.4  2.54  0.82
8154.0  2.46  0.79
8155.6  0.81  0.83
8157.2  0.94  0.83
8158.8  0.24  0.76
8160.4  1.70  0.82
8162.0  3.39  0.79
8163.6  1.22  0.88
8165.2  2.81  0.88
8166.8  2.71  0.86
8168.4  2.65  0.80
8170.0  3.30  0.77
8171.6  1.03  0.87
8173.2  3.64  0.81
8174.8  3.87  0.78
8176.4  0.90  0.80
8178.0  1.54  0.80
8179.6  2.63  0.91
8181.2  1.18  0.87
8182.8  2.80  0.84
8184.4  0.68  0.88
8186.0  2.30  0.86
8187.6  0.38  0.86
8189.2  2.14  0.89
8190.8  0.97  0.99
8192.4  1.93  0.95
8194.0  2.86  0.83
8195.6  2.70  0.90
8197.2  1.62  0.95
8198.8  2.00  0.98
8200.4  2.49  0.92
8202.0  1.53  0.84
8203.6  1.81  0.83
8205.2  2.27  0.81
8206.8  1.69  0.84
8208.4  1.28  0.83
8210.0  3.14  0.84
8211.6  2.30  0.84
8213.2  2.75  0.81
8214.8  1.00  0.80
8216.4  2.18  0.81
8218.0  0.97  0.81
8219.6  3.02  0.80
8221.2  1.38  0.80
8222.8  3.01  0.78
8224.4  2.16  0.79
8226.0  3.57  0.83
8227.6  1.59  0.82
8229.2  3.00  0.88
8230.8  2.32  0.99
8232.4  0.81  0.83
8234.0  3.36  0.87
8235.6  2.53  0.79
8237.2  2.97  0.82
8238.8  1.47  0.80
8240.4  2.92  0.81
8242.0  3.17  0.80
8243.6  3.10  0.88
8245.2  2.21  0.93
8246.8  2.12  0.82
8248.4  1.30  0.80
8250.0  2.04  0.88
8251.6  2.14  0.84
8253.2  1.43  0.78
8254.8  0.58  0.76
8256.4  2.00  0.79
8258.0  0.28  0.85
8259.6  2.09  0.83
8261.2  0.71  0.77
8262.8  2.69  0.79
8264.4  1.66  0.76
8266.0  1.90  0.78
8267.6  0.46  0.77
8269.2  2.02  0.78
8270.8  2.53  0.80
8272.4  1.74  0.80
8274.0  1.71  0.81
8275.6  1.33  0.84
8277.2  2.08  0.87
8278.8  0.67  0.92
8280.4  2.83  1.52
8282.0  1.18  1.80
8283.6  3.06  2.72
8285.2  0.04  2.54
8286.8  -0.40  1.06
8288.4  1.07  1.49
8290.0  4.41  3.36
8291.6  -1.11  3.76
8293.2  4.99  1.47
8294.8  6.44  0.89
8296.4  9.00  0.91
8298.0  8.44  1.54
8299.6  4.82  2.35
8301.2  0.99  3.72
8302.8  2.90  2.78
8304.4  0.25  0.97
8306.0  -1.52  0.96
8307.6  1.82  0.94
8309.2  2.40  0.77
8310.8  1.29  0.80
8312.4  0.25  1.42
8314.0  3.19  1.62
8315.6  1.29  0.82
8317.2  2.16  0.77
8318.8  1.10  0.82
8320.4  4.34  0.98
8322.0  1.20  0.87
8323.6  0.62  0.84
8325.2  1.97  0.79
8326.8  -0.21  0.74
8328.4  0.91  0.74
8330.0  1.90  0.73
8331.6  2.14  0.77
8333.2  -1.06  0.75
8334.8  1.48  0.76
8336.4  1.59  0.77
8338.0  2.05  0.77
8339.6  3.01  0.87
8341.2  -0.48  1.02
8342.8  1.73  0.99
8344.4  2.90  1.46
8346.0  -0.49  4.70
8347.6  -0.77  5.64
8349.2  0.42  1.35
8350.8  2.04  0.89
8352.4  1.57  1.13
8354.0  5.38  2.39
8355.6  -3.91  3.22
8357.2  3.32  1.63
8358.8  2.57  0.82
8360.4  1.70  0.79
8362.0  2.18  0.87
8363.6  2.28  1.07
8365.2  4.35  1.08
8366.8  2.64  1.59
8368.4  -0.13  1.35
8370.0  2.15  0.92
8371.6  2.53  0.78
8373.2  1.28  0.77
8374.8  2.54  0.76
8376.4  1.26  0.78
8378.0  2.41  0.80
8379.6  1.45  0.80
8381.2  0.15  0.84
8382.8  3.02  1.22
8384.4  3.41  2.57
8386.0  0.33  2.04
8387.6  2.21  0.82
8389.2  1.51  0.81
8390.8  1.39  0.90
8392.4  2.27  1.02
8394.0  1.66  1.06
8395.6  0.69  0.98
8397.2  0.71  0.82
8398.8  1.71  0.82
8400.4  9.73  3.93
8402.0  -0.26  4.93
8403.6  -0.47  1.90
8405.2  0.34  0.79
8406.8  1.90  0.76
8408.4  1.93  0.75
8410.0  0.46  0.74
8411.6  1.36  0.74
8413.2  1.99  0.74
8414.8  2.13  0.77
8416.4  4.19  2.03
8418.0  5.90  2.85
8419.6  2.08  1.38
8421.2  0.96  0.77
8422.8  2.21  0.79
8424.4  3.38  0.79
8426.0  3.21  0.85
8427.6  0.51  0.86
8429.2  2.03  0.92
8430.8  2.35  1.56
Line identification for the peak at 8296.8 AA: Hbeta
